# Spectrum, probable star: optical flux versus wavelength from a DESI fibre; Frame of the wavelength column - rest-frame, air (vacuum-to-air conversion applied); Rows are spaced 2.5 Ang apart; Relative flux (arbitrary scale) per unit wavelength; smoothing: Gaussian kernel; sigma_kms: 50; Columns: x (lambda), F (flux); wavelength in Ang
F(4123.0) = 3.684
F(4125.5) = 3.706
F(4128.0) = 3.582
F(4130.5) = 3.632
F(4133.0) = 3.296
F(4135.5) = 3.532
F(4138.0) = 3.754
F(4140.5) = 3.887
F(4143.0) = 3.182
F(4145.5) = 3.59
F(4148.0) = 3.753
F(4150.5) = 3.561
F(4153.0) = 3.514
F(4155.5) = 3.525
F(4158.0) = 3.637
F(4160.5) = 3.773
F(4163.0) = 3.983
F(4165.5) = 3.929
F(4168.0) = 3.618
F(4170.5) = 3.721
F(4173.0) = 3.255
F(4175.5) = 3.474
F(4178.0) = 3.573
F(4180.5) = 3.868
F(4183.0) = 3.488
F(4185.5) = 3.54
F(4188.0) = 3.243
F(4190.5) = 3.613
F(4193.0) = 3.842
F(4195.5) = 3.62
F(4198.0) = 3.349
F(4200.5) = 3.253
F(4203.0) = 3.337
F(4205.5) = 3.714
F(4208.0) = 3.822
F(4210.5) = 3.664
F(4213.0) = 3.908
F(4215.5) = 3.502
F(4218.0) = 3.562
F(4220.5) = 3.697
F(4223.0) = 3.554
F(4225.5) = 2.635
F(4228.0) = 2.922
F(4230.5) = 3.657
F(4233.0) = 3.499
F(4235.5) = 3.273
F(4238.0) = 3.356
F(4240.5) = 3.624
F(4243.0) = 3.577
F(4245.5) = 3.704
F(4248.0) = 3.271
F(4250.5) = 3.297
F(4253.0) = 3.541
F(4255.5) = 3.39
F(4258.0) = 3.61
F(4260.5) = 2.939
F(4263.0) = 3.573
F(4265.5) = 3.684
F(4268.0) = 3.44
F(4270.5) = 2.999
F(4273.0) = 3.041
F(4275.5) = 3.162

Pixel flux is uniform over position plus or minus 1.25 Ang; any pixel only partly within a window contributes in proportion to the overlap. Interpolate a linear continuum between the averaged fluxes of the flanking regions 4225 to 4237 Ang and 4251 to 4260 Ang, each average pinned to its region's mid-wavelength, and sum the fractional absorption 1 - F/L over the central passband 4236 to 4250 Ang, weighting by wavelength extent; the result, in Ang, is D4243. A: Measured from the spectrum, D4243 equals -0.60 Ang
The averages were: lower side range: 3.24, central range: 3.48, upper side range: 3.45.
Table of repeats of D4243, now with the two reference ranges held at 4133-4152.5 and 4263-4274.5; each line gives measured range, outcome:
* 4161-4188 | -0.86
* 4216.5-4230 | 0.46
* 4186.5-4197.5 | -0.26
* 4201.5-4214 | -0.83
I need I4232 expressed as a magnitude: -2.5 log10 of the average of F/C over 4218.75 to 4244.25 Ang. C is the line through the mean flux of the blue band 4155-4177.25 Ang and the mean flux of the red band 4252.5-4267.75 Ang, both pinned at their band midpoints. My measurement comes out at 0.04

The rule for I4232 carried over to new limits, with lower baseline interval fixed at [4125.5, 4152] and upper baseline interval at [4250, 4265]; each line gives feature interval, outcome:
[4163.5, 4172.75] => -0.05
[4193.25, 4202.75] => 0.02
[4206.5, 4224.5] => -0.06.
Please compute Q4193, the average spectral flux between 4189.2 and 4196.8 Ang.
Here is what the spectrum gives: 3.69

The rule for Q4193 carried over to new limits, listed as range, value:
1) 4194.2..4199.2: 3.49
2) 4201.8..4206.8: 3.53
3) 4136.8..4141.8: 3.81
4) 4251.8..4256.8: 3.47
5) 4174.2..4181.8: 3.63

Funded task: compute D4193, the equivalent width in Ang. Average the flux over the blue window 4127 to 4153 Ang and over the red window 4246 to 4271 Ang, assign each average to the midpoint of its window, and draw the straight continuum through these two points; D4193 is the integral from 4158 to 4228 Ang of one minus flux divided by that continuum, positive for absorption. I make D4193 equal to -1.4 Ang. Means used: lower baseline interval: 3.57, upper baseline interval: 3.4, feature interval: 3.56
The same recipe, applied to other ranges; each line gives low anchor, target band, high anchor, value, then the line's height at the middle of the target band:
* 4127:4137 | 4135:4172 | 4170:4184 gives -1.4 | 3.53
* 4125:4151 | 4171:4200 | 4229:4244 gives 0.1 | 3.54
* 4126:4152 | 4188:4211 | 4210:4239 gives -0.6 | 3.47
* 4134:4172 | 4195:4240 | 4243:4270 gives 0.8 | 3.52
